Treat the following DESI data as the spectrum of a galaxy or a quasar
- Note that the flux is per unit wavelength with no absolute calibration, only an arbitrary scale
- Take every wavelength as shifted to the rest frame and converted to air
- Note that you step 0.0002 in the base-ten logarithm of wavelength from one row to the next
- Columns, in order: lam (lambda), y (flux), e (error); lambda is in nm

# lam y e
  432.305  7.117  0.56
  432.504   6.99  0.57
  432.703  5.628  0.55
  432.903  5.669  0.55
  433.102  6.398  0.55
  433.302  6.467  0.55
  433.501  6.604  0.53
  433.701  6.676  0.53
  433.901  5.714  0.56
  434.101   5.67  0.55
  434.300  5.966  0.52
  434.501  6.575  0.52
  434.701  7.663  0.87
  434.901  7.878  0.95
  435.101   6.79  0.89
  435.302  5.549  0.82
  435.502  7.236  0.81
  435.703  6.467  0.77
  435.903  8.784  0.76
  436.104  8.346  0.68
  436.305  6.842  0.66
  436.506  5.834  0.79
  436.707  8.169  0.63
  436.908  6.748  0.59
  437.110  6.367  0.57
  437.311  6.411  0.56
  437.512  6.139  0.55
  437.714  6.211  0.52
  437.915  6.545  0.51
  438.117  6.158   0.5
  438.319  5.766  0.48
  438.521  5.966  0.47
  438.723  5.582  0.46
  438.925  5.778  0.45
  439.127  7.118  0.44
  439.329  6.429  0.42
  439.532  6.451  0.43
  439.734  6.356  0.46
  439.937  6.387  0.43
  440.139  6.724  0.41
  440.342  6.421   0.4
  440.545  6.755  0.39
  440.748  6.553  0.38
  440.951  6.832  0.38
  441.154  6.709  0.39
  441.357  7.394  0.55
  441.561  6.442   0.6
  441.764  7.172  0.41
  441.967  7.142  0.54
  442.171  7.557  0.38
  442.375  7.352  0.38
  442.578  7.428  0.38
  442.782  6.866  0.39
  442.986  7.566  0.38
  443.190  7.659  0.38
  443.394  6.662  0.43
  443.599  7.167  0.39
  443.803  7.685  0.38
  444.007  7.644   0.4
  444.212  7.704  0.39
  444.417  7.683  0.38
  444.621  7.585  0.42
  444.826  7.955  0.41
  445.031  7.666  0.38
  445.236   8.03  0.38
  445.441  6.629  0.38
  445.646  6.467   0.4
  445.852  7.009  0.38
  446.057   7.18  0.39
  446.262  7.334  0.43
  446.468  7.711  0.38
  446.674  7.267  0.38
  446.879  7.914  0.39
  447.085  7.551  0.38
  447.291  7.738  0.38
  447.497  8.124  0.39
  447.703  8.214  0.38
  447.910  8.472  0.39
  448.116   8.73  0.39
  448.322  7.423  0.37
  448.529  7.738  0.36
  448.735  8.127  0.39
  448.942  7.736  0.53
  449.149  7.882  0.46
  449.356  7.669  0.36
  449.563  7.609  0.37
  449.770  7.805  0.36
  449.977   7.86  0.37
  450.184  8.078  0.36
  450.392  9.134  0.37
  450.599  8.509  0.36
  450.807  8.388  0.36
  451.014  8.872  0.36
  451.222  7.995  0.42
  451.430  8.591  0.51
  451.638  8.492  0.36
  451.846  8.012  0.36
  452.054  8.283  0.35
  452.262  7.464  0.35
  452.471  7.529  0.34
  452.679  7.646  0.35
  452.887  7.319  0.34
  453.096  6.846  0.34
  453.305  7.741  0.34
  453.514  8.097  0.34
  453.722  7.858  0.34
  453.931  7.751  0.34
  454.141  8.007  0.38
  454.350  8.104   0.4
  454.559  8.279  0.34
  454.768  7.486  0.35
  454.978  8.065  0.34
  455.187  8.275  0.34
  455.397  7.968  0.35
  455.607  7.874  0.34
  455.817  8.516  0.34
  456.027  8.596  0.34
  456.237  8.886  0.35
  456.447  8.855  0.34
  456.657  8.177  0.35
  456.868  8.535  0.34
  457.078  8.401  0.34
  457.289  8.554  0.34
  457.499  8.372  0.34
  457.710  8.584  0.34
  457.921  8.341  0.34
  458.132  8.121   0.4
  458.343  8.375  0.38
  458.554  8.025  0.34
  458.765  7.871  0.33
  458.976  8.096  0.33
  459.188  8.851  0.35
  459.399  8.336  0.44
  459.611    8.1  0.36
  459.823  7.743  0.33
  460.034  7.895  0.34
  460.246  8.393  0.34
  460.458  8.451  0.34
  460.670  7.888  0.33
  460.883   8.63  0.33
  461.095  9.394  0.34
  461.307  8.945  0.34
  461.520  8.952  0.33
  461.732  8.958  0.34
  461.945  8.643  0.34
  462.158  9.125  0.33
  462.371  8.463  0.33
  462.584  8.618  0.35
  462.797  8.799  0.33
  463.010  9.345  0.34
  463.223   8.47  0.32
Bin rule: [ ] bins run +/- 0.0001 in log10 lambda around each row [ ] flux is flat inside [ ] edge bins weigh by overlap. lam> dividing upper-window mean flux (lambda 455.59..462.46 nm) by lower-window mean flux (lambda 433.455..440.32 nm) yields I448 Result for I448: 1.29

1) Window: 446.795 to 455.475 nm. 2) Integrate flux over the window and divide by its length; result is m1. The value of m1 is 7.99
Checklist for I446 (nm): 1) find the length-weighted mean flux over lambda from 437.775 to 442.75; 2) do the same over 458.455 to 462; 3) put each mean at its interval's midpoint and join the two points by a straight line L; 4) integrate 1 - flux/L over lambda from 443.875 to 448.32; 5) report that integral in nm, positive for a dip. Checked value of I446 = -0.305 nm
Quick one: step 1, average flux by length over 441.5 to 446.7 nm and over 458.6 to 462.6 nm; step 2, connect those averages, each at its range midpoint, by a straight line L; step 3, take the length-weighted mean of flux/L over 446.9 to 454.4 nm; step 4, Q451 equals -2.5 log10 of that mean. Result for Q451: -0.03 mag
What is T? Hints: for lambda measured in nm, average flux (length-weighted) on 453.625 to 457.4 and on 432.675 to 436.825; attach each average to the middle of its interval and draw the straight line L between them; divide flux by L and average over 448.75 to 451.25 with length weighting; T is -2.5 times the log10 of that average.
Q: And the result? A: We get -0.040 mag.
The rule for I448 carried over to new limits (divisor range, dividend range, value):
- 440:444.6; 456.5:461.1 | 1.16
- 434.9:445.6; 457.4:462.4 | 1.22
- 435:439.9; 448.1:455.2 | 1.21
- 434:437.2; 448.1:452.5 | 1.17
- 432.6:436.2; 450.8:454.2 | 1.19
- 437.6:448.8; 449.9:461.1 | 1.15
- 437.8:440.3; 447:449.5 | 1.27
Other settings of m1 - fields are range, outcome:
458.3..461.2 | 8.29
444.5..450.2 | 7.69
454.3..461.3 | 8.32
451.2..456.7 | 8.03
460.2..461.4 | 8.62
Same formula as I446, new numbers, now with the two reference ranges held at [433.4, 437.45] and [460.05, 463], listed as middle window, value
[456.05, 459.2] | 0.01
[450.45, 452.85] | -0.05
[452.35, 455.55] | 0.14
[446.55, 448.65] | -0.06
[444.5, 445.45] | -0.02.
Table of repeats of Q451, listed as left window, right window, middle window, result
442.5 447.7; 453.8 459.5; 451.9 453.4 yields 0.06 mag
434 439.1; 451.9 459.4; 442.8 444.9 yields -0.05 mag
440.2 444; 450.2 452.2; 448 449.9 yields 0.03 mag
